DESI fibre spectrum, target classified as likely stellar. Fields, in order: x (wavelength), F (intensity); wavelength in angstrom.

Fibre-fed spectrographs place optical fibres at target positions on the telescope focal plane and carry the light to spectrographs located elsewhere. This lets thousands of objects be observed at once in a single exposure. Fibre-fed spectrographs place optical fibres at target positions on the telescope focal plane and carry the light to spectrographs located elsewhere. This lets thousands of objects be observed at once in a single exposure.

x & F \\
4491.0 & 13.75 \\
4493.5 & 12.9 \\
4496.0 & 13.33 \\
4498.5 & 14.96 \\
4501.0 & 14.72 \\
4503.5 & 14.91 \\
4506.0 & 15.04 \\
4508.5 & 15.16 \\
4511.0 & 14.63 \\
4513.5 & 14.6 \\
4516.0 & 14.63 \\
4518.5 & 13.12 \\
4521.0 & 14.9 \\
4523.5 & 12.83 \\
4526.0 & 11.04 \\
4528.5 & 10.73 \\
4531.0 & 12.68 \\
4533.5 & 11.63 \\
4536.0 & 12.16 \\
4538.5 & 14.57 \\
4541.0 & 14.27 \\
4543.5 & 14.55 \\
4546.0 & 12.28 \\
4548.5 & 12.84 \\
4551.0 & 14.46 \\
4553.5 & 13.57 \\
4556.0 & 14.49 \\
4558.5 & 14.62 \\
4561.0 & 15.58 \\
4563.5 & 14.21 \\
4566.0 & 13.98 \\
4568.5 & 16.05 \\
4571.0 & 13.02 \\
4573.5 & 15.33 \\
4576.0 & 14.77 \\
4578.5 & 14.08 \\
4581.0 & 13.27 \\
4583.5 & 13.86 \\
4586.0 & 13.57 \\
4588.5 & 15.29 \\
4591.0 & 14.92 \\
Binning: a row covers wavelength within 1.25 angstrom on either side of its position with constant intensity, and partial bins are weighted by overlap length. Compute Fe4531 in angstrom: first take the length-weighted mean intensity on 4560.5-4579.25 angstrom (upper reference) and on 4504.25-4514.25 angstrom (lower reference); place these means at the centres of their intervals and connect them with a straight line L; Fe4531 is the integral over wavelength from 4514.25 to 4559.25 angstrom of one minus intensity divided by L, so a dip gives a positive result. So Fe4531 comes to 4.4 angstrom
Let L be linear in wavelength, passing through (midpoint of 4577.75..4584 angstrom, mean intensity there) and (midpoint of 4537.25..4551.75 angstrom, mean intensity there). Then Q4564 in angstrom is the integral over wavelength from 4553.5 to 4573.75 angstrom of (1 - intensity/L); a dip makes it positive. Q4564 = -1.2 angstrom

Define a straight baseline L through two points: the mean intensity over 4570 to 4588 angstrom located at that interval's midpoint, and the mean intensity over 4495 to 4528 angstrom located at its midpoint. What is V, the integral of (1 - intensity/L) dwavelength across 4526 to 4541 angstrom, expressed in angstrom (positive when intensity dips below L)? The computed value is 1.8 angstrom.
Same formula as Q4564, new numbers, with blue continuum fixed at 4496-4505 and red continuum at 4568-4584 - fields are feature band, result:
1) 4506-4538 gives 2.80 angstrom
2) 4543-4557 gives 0.75 angstrom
